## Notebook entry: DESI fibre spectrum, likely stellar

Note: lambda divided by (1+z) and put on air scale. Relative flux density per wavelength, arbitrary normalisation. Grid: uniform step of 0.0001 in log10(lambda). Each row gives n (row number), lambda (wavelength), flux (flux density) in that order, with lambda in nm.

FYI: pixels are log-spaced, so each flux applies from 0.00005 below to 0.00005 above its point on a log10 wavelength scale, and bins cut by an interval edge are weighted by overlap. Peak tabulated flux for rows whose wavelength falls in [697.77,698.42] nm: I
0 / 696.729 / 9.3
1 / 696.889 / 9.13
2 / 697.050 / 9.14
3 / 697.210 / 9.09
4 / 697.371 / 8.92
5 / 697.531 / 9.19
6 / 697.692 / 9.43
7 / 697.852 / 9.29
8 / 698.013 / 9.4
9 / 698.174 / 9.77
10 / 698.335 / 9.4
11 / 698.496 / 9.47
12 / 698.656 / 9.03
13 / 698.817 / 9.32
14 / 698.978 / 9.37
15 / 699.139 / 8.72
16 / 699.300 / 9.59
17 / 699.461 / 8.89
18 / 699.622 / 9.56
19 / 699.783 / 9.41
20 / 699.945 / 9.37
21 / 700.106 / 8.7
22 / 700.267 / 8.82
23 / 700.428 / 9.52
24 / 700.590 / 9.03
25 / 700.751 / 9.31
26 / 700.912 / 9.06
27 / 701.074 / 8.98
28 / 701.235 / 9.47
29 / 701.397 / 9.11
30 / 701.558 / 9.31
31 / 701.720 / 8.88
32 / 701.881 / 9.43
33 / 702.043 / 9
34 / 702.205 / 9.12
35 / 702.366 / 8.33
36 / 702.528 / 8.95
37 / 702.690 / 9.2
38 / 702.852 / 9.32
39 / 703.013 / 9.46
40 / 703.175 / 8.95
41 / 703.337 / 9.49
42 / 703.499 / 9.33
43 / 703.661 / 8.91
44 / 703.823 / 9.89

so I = 9.77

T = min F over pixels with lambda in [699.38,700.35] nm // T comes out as 8.7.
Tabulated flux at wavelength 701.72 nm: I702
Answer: 8.88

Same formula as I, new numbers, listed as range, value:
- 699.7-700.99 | 9.52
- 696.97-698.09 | 9.43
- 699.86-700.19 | 9.37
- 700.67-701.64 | 9.47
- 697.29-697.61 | 9.19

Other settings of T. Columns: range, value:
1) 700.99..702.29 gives 8.88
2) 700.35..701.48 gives 8.98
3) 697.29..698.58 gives 8.92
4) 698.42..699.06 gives 9.03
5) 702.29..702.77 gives 8.33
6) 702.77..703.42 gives 8.95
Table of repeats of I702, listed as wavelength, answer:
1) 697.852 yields 9.29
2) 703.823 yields 9.89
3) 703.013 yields 9.46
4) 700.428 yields 9.52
